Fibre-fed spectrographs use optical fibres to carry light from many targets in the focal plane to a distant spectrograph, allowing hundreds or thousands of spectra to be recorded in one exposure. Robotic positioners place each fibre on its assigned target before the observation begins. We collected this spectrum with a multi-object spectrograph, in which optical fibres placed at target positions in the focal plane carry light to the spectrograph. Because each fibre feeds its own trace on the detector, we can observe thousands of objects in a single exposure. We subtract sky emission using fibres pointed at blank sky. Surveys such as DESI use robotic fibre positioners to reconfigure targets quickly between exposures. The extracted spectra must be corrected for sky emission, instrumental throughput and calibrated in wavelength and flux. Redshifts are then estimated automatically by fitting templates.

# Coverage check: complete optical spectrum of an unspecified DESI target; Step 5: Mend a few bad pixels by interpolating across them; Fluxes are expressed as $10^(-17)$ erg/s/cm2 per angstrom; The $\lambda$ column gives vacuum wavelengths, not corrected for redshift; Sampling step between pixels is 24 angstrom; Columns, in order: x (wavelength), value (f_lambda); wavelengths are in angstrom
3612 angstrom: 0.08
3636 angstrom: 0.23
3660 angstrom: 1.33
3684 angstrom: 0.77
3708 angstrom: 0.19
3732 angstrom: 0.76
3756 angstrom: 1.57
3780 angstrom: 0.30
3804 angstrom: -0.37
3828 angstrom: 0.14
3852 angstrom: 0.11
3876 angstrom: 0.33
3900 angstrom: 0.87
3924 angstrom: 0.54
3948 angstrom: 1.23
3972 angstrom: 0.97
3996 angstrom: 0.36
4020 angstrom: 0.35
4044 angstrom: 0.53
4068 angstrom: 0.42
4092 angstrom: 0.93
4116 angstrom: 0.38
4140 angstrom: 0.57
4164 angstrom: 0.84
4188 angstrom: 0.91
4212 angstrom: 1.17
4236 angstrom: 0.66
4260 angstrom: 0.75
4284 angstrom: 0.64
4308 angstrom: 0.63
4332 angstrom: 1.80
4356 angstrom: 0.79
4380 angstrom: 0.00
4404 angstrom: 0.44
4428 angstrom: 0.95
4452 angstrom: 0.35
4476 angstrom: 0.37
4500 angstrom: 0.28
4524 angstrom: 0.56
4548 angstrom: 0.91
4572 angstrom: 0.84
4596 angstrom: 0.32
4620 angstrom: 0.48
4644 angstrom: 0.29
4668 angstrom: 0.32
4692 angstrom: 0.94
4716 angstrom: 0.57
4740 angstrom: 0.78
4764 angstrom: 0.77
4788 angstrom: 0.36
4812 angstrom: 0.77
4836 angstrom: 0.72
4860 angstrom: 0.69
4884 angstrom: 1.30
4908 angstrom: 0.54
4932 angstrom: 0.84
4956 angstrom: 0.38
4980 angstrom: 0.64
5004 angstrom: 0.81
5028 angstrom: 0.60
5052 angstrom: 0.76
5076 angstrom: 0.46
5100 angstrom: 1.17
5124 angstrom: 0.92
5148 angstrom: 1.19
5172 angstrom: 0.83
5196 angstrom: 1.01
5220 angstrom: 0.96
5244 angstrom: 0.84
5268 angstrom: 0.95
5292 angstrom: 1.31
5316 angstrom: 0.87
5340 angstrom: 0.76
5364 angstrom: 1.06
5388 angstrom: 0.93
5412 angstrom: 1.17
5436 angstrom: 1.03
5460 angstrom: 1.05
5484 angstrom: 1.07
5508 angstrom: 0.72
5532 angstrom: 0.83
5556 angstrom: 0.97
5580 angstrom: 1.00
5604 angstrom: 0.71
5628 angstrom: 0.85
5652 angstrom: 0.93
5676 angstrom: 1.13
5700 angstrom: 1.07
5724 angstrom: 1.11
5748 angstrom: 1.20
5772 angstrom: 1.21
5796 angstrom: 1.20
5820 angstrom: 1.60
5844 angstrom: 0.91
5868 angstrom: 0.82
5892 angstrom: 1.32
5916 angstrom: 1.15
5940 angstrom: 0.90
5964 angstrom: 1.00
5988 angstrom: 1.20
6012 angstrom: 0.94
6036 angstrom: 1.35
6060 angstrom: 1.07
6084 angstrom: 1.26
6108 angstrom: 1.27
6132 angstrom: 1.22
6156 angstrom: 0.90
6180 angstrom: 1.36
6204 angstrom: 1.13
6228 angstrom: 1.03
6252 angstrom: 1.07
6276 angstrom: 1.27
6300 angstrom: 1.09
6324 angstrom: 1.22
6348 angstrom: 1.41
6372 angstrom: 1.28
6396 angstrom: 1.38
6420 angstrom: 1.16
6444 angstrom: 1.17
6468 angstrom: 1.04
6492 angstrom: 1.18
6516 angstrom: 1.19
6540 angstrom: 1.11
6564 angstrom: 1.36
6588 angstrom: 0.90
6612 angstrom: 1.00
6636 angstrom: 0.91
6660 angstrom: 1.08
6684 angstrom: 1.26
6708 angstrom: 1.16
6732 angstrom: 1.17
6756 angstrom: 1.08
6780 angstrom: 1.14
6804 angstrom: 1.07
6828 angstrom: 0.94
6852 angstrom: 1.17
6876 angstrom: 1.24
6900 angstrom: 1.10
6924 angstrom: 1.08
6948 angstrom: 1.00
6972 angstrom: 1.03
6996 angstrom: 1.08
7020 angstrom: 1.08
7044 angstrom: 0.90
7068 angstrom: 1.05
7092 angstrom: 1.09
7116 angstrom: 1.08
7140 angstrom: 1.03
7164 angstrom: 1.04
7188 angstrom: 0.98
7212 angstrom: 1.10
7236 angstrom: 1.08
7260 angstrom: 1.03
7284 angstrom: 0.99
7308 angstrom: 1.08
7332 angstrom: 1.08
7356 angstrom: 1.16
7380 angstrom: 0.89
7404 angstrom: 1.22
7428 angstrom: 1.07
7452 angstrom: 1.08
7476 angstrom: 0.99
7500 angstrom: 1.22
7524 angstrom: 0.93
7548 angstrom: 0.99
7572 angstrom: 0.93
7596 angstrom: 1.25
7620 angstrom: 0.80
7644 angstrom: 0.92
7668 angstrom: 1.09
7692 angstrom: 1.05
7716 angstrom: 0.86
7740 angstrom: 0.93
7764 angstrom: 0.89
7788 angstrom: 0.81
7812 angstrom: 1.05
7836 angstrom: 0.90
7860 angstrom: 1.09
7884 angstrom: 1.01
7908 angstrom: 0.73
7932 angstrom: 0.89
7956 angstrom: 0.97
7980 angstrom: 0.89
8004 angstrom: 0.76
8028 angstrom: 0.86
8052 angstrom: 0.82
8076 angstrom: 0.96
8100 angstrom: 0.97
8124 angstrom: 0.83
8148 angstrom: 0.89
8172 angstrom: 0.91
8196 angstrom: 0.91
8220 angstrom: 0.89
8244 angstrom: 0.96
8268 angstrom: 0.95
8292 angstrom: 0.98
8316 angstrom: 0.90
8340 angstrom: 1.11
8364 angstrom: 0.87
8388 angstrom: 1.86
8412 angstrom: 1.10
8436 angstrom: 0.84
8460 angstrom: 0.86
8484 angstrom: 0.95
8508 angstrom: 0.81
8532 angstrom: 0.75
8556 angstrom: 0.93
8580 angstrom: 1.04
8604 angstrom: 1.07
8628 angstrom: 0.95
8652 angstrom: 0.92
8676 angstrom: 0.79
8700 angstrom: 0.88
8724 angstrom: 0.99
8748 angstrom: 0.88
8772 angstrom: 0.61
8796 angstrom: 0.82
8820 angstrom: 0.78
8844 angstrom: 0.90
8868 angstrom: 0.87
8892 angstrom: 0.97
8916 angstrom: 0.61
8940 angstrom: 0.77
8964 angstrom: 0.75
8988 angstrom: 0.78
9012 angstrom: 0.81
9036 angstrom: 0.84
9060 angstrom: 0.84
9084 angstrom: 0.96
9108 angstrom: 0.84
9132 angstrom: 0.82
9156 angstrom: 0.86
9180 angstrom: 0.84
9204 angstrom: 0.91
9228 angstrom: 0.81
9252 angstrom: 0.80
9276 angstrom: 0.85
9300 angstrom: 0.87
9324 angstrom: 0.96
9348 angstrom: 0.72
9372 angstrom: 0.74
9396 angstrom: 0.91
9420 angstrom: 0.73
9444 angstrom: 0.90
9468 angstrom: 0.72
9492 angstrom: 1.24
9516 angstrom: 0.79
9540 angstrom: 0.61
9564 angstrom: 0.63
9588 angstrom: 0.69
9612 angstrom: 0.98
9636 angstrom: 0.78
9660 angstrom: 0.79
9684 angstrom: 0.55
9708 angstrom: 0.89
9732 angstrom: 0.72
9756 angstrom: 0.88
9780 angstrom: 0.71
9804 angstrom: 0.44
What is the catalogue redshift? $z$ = 0.28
